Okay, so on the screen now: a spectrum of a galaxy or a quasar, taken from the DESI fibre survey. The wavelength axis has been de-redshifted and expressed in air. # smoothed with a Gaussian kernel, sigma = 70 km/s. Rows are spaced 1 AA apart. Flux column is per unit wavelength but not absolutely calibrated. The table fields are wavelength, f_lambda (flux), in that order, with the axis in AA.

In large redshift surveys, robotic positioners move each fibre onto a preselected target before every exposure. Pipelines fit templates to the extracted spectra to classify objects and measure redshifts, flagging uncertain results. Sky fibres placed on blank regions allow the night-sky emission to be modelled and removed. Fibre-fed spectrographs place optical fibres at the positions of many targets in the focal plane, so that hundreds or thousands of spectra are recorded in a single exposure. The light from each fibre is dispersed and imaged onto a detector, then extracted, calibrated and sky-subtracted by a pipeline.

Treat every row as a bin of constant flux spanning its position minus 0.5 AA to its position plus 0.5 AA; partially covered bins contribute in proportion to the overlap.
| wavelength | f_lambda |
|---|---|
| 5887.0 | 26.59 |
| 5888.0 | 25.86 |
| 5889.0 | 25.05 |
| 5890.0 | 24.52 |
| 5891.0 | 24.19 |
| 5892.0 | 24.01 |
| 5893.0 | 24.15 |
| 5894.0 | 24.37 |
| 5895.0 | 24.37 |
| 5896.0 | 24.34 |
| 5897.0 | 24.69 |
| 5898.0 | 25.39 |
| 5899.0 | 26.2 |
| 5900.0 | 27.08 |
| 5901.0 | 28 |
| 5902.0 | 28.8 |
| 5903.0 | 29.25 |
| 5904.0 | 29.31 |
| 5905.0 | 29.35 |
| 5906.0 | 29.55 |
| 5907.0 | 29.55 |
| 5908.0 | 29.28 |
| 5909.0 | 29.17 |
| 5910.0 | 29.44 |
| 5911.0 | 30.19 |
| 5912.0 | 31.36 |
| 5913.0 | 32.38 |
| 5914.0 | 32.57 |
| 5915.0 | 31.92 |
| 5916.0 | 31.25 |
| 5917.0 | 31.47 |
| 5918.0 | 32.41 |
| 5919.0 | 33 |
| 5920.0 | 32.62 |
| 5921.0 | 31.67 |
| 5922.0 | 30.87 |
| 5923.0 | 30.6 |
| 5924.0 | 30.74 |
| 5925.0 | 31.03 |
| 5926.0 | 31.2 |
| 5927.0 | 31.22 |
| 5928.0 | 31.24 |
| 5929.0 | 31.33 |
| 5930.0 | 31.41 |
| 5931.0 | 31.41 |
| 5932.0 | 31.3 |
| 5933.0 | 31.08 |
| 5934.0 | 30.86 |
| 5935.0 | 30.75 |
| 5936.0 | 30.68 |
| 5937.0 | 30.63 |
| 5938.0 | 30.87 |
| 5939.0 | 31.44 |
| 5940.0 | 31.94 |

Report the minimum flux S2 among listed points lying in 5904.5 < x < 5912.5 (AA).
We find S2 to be 29.17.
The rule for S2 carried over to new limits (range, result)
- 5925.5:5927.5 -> 31.2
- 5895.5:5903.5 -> 24.34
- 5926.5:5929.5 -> 31.22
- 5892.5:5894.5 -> 24.15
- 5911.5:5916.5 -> 31.25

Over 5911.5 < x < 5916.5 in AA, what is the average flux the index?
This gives 31.9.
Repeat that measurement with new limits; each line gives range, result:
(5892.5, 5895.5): 24.3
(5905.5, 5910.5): 29.4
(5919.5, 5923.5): 31.4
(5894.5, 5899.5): 25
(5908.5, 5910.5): 29.3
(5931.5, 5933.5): 31.2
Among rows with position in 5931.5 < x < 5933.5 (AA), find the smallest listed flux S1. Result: 31.08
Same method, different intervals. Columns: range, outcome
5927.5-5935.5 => 30.75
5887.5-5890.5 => 24.52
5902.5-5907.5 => 29.25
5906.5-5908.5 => 29.28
